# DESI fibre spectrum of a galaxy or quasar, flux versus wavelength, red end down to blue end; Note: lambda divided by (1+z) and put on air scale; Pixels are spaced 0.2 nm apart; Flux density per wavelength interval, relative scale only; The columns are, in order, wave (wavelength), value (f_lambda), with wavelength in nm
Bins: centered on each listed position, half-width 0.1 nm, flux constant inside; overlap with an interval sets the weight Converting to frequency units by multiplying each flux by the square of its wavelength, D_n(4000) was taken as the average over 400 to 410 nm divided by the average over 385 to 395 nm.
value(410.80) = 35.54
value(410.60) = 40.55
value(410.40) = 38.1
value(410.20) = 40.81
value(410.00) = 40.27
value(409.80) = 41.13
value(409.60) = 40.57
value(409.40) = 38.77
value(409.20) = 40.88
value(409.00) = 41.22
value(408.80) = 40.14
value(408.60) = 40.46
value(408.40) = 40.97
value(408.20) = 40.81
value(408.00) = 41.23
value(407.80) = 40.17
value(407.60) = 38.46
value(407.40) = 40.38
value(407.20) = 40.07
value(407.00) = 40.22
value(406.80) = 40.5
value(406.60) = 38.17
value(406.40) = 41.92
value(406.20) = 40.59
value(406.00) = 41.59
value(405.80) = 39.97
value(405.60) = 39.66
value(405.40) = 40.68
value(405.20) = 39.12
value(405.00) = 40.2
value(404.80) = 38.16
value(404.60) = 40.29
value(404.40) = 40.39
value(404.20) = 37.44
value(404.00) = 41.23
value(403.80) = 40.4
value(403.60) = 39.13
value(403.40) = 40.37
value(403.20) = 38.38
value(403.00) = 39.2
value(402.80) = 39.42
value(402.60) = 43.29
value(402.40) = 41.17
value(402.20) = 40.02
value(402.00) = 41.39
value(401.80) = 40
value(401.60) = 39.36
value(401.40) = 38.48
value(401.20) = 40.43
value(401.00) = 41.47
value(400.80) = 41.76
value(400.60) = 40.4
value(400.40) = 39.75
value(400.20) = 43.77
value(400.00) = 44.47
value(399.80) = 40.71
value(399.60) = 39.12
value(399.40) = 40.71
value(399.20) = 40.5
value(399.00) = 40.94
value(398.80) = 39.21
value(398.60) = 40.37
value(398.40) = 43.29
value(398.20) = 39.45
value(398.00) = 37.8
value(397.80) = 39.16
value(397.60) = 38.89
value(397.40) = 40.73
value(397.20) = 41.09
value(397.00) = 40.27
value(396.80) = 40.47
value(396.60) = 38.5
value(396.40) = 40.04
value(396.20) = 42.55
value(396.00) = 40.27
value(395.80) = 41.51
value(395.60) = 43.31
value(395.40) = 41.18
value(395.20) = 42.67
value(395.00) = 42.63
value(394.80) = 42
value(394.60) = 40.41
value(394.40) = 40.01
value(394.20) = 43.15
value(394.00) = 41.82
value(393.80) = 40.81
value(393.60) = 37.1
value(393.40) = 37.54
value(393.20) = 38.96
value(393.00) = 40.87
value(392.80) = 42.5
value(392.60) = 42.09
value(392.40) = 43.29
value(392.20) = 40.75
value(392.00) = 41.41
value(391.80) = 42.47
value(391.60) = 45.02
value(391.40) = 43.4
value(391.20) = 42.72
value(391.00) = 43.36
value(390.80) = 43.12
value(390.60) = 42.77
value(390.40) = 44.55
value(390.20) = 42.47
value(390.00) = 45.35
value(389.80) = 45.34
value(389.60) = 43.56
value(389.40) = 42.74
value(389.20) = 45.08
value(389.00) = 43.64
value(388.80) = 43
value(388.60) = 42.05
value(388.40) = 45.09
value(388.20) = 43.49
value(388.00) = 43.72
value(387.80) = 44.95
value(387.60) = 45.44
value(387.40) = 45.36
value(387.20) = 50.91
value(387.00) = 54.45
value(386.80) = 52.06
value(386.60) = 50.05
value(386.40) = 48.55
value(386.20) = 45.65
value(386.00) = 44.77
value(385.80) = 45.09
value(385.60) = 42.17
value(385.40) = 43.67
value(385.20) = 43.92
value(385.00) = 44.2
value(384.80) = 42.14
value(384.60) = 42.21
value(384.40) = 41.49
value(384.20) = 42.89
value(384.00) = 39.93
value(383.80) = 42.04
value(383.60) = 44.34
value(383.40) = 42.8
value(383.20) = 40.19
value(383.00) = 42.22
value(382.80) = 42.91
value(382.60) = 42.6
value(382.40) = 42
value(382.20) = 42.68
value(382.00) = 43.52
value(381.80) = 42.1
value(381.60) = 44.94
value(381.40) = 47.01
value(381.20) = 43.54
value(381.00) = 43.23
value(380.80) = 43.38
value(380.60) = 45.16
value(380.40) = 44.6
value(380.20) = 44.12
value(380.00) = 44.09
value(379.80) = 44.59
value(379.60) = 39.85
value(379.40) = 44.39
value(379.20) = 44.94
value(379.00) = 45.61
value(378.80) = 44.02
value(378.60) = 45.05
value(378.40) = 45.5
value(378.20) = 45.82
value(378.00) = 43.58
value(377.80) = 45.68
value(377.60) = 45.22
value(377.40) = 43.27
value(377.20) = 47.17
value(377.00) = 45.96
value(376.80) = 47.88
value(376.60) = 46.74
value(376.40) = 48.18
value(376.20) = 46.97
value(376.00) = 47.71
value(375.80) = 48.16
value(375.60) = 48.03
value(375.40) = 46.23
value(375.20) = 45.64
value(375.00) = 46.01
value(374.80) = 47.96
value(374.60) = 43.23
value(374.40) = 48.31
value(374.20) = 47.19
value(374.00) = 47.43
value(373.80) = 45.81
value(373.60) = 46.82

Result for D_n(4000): 1.00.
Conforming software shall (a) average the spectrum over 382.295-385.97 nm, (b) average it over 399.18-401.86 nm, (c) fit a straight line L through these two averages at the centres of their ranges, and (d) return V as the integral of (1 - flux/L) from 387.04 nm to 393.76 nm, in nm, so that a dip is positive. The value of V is -0.206 nm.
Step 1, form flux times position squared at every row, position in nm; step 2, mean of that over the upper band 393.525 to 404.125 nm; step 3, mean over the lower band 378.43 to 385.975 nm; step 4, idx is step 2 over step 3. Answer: 1.02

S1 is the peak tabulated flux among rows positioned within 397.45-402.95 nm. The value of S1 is 44.47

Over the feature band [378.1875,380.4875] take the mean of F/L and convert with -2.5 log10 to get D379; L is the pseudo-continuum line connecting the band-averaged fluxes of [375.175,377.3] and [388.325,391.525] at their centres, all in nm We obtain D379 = 0.05 mag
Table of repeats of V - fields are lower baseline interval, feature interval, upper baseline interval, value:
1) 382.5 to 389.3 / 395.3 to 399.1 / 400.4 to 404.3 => 0.10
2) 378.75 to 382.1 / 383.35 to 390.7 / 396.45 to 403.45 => -0.32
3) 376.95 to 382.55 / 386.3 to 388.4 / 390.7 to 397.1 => -0.25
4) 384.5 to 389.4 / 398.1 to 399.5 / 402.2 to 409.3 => 0.05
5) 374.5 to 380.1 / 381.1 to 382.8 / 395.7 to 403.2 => 0.04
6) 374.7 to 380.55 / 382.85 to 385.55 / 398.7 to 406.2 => 0.11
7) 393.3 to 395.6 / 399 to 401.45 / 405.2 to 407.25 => -0.02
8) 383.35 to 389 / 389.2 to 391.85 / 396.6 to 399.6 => -0.03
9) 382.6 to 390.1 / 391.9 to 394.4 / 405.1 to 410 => 0.14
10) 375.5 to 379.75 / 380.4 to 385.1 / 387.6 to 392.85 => 0.19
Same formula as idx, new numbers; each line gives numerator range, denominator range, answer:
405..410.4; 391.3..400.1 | 1.04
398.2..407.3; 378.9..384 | 1.04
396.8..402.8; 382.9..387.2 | 0.98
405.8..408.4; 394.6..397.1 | 1.03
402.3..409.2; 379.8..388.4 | 1.01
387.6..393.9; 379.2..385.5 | 1.03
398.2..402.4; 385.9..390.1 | 0.94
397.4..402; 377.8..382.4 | 1.01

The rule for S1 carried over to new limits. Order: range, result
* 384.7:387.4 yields 54.45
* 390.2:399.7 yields 45.02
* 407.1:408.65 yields 41.23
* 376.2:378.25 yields 48.18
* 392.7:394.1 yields 42.5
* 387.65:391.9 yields 45.35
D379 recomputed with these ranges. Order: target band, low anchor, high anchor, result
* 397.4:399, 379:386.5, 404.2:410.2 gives 0.04 mag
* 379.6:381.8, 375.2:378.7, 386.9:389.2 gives 0.05 mag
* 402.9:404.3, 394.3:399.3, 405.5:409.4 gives 0.03 mag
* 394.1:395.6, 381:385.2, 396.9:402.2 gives -0.02 mag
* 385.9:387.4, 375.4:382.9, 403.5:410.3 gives -0.13 mag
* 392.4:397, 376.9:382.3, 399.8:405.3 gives 0.02 mag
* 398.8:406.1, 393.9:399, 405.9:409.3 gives 0.01 mag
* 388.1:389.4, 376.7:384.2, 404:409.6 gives -0.02 mag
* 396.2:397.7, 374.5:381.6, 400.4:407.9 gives 0.04 mag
